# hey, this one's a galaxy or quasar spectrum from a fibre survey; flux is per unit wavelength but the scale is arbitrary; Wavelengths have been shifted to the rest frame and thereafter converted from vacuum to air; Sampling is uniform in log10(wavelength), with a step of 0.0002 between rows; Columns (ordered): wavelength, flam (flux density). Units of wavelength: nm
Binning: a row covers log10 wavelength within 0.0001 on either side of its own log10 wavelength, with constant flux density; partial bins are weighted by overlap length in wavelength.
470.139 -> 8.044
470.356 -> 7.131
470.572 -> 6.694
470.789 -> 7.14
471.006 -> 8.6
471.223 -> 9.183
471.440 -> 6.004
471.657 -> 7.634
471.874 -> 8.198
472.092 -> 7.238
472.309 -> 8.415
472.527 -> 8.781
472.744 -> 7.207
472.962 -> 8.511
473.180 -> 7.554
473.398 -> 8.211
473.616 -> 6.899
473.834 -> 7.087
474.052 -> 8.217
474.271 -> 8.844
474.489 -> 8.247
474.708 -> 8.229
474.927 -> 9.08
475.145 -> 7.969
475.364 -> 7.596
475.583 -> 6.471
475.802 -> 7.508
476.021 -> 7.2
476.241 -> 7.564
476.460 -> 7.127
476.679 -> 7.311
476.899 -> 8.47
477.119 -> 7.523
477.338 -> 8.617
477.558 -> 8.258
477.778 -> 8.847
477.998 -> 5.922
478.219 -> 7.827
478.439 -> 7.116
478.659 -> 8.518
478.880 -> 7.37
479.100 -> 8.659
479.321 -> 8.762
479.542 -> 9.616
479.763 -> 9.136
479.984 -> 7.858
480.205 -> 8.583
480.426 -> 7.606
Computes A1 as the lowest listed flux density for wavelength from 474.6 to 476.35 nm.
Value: 6.471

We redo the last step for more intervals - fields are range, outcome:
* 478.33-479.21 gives 7.116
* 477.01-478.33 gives 5.922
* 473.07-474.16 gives 6.899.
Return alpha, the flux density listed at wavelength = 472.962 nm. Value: 8.511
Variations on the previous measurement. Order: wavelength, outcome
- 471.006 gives 8.6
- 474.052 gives 8.217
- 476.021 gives 7.2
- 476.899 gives 8.47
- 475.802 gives 7.508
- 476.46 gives 7.127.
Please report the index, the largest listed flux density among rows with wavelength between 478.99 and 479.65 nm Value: 9.616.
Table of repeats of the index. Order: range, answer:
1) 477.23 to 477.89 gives 8.847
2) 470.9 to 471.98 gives 9.183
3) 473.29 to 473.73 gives 8.211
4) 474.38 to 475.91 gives 9.08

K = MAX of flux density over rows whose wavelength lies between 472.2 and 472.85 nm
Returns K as 8.781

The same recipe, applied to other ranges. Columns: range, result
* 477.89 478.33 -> 7.827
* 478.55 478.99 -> 8.518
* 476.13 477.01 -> 8.47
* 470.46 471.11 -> 8.6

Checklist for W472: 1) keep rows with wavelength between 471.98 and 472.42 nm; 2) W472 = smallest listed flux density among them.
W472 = 7.238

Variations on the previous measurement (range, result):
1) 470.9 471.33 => 8.6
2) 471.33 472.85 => 6.004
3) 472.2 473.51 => 7.207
